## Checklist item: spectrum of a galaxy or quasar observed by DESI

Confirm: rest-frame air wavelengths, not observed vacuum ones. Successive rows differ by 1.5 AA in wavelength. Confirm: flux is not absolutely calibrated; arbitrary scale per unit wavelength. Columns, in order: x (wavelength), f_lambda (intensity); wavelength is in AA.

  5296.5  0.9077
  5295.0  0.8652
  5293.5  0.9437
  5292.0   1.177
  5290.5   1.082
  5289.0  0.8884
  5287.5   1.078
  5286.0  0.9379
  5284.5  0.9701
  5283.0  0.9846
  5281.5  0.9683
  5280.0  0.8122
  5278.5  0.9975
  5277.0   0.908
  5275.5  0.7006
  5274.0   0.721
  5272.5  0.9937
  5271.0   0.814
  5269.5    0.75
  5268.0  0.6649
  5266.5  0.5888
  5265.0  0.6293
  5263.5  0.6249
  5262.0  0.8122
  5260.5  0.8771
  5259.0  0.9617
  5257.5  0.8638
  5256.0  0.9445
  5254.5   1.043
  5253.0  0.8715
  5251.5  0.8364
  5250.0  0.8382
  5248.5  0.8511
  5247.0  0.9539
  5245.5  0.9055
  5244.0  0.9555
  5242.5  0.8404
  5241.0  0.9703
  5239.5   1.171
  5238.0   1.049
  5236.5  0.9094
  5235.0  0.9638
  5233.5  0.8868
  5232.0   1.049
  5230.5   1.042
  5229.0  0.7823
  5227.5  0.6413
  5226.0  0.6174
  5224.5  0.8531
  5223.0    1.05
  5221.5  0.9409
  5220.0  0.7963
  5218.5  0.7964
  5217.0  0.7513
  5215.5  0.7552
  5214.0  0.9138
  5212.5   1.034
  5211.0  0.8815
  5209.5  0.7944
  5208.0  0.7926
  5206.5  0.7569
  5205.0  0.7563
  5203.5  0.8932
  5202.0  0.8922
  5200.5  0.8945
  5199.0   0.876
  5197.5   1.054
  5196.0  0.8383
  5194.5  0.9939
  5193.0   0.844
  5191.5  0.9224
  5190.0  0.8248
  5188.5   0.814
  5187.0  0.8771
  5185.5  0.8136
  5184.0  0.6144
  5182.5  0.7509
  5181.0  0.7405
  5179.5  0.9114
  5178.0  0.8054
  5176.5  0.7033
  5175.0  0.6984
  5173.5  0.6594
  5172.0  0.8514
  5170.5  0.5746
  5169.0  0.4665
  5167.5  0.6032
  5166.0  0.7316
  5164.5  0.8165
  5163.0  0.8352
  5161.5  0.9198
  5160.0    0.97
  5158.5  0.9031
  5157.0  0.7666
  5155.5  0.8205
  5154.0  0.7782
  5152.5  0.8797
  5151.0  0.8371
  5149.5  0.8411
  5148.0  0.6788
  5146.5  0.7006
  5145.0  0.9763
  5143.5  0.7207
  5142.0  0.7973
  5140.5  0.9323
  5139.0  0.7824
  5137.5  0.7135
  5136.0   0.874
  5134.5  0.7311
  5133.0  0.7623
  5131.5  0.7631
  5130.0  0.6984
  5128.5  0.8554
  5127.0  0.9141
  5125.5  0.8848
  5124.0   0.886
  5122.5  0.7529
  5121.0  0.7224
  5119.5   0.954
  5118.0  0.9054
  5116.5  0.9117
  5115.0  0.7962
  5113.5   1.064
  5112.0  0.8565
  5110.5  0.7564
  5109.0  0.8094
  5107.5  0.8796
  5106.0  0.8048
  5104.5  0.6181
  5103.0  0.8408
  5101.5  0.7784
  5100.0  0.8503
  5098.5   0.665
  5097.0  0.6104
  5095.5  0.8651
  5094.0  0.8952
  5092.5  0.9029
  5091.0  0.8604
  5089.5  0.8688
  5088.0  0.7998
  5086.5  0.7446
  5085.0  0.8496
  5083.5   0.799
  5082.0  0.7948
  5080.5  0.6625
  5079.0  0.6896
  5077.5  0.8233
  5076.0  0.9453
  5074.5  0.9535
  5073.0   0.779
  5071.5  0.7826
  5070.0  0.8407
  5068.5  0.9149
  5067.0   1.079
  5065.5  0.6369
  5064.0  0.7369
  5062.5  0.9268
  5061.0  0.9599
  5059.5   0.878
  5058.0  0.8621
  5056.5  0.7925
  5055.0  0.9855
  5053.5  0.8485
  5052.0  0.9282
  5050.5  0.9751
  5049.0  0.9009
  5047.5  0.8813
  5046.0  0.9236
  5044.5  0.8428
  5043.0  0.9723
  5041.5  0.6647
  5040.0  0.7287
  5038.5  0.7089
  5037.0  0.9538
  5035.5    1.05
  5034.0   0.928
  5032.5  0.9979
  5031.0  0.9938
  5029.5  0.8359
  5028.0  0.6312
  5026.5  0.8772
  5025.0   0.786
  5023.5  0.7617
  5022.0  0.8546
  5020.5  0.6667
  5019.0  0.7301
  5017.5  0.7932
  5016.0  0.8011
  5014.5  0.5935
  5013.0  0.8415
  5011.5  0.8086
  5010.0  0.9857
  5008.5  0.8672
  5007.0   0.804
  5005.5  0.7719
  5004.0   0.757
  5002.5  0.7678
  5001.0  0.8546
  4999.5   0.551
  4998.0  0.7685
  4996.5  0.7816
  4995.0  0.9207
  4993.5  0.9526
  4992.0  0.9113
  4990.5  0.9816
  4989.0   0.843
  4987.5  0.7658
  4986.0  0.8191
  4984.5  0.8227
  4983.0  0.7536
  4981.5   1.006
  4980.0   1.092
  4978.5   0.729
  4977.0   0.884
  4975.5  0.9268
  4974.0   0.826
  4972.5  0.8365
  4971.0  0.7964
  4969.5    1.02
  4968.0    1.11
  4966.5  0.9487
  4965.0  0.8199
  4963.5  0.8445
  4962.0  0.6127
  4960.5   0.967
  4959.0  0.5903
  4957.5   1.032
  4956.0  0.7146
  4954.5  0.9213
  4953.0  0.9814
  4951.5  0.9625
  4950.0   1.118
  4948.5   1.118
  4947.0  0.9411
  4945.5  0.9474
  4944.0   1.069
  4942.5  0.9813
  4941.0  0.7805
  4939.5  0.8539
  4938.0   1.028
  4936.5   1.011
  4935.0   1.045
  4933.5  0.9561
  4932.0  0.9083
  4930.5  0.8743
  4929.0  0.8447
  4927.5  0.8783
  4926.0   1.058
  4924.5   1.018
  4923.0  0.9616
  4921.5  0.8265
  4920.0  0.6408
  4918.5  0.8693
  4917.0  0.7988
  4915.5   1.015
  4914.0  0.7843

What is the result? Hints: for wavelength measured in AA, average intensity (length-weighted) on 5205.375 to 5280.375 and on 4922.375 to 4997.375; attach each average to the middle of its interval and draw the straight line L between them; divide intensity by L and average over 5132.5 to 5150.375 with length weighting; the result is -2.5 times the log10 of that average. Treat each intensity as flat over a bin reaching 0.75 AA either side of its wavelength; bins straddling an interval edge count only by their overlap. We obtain 0.11 mag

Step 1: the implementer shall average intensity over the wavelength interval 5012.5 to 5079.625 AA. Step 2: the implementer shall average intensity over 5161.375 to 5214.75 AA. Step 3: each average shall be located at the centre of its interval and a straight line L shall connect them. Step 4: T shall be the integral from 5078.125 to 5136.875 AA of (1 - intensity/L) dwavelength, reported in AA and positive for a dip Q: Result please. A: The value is 1.2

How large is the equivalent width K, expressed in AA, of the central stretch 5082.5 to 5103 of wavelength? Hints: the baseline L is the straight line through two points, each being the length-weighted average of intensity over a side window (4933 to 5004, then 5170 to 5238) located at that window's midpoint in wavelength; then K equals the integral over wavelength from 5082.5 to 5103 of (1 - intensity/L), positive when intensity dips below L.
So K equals 1.3 AA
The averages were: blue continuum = 0.891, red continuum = 0.839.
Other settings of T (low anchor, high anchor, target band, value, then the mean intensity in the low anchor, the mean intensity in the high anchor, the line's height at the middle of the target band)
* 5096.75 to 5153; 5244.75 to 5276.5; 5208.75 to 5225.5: -0.96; 0.812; 0.822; 0.819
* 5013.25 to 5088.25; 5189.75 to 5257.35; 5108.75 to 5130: 0.02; 0.838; 0.89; 0.858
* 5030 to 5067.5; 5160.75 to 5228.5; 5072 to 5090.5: 1.24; 0.885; 0.808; 0.867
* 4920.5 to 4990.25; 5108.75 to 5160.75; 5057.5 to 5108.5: 1.90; 0.909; 0.829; 0.852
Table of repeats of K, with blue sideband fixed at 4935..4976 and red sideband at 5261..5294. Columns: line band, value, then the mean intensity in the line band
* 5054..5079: 1.0 AA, 0.863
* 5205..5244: -0.3 AA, 0.881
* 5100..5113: 1.3 AA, 0.802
